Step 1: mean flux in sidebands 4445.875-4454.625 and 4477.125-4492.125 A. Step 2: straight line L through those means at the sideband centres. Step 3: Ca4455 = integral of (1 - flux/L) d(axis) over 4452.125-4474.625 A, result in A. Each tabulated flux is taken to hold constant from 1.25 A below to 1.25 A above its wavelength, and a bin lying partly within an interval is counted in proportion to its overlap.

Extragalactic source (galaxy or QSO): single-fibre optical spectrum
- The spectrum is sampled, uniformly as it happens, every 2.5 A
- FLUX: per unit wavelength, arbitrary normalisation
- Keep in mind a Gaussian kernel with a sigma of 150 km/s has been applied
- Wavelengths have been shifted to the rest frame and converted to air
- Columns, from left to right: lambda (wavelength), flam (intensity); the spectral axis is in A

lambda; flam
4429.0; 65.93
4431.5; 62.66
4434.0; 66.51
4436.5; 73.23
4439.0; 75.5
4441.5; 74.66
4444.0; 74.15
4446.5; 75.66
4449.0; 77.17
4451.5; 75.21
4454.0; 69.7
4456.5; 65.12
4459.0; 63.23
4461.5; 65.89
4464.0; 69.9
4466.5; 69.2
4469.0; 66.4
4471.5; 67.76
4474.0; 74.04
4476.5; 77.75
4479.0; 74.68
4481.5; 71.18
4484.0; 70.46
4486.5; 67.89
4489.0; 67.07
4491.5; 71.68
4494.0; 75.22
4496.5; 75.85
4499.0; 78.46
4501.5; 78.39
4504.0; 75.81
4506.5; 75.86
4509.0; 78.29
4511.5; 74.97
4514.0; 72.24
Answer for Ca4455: 1.60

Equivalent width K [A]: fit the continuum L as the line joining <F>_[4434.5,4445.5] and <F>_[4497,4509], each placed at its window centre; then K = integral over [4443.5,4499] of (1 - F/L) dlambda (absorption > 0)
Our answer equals 3.1 A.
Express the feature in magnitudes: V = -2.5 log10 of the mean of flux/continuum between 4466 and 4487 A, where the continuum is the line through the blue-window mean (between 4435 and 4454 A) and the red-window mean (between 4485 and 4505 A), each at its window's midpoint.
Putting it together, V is 0.04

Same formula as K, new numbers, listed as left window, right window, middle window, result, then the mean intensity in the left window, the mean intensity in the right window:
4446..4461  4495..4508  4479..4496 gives 0.9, 70.5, 76.9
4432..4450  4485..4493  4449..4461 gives 0.5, 73.3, 69.1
